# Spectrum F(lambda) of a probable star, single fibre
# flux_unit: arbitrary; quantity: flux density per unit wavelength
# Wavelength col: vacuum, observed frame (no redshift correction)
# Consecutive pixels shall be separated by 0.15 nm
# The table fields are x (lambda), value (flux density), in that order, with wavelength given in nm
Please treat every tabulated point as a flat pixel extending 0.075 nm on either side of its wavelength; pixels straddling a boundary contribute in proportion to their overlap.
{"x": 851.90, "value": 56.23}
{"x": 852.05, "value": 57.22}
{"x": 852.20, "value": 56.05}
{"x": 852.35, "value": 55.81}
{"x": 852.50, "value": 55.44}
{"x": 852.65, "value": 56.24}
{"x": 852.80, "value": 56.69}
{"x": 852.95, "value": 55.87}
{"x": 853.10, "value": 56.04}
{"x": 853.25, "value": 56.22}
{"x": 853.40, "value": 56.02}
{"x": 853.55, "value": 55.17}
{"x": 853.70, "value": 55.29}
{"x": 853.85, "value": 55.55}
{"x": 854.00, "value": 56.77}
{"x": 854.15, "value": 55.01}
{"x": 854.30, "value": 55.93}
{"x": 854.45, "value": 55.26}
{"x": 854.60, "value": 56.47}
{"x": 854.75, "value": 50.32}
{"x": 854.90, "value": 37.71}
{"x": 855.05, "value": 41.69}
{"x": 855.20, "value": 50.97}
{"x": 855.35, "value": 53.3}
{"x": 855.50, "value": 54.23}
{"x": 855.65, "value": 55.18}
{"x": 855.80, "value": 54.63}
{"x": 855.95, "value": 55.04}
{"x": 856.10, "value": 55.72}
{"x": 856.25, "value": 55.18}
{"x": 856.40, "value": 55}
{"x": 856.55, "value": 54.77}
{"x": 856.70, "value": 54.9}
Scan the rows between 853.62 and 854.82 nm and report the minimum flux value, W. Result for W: 50.32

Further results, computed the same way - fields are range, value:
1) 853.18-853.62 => 55.17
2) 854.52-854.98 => 37.71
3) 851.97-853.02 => 55.44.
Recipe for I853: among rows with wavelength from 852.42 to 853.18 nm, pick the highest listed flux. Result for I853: 56.69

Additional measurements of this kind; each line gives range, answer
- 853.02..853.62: 56.22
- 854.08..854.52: 55.93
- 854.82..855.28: 50.97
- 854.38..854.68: 56.47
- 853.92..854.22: 56.77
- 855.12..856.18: 55.72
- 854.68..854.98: 50.32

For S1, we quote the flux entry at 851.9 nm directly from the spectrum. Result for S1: 56.23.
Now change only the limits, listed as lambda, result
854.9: 37.71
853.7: 55.29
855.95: 55.04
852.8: 56.69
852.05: 57.22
